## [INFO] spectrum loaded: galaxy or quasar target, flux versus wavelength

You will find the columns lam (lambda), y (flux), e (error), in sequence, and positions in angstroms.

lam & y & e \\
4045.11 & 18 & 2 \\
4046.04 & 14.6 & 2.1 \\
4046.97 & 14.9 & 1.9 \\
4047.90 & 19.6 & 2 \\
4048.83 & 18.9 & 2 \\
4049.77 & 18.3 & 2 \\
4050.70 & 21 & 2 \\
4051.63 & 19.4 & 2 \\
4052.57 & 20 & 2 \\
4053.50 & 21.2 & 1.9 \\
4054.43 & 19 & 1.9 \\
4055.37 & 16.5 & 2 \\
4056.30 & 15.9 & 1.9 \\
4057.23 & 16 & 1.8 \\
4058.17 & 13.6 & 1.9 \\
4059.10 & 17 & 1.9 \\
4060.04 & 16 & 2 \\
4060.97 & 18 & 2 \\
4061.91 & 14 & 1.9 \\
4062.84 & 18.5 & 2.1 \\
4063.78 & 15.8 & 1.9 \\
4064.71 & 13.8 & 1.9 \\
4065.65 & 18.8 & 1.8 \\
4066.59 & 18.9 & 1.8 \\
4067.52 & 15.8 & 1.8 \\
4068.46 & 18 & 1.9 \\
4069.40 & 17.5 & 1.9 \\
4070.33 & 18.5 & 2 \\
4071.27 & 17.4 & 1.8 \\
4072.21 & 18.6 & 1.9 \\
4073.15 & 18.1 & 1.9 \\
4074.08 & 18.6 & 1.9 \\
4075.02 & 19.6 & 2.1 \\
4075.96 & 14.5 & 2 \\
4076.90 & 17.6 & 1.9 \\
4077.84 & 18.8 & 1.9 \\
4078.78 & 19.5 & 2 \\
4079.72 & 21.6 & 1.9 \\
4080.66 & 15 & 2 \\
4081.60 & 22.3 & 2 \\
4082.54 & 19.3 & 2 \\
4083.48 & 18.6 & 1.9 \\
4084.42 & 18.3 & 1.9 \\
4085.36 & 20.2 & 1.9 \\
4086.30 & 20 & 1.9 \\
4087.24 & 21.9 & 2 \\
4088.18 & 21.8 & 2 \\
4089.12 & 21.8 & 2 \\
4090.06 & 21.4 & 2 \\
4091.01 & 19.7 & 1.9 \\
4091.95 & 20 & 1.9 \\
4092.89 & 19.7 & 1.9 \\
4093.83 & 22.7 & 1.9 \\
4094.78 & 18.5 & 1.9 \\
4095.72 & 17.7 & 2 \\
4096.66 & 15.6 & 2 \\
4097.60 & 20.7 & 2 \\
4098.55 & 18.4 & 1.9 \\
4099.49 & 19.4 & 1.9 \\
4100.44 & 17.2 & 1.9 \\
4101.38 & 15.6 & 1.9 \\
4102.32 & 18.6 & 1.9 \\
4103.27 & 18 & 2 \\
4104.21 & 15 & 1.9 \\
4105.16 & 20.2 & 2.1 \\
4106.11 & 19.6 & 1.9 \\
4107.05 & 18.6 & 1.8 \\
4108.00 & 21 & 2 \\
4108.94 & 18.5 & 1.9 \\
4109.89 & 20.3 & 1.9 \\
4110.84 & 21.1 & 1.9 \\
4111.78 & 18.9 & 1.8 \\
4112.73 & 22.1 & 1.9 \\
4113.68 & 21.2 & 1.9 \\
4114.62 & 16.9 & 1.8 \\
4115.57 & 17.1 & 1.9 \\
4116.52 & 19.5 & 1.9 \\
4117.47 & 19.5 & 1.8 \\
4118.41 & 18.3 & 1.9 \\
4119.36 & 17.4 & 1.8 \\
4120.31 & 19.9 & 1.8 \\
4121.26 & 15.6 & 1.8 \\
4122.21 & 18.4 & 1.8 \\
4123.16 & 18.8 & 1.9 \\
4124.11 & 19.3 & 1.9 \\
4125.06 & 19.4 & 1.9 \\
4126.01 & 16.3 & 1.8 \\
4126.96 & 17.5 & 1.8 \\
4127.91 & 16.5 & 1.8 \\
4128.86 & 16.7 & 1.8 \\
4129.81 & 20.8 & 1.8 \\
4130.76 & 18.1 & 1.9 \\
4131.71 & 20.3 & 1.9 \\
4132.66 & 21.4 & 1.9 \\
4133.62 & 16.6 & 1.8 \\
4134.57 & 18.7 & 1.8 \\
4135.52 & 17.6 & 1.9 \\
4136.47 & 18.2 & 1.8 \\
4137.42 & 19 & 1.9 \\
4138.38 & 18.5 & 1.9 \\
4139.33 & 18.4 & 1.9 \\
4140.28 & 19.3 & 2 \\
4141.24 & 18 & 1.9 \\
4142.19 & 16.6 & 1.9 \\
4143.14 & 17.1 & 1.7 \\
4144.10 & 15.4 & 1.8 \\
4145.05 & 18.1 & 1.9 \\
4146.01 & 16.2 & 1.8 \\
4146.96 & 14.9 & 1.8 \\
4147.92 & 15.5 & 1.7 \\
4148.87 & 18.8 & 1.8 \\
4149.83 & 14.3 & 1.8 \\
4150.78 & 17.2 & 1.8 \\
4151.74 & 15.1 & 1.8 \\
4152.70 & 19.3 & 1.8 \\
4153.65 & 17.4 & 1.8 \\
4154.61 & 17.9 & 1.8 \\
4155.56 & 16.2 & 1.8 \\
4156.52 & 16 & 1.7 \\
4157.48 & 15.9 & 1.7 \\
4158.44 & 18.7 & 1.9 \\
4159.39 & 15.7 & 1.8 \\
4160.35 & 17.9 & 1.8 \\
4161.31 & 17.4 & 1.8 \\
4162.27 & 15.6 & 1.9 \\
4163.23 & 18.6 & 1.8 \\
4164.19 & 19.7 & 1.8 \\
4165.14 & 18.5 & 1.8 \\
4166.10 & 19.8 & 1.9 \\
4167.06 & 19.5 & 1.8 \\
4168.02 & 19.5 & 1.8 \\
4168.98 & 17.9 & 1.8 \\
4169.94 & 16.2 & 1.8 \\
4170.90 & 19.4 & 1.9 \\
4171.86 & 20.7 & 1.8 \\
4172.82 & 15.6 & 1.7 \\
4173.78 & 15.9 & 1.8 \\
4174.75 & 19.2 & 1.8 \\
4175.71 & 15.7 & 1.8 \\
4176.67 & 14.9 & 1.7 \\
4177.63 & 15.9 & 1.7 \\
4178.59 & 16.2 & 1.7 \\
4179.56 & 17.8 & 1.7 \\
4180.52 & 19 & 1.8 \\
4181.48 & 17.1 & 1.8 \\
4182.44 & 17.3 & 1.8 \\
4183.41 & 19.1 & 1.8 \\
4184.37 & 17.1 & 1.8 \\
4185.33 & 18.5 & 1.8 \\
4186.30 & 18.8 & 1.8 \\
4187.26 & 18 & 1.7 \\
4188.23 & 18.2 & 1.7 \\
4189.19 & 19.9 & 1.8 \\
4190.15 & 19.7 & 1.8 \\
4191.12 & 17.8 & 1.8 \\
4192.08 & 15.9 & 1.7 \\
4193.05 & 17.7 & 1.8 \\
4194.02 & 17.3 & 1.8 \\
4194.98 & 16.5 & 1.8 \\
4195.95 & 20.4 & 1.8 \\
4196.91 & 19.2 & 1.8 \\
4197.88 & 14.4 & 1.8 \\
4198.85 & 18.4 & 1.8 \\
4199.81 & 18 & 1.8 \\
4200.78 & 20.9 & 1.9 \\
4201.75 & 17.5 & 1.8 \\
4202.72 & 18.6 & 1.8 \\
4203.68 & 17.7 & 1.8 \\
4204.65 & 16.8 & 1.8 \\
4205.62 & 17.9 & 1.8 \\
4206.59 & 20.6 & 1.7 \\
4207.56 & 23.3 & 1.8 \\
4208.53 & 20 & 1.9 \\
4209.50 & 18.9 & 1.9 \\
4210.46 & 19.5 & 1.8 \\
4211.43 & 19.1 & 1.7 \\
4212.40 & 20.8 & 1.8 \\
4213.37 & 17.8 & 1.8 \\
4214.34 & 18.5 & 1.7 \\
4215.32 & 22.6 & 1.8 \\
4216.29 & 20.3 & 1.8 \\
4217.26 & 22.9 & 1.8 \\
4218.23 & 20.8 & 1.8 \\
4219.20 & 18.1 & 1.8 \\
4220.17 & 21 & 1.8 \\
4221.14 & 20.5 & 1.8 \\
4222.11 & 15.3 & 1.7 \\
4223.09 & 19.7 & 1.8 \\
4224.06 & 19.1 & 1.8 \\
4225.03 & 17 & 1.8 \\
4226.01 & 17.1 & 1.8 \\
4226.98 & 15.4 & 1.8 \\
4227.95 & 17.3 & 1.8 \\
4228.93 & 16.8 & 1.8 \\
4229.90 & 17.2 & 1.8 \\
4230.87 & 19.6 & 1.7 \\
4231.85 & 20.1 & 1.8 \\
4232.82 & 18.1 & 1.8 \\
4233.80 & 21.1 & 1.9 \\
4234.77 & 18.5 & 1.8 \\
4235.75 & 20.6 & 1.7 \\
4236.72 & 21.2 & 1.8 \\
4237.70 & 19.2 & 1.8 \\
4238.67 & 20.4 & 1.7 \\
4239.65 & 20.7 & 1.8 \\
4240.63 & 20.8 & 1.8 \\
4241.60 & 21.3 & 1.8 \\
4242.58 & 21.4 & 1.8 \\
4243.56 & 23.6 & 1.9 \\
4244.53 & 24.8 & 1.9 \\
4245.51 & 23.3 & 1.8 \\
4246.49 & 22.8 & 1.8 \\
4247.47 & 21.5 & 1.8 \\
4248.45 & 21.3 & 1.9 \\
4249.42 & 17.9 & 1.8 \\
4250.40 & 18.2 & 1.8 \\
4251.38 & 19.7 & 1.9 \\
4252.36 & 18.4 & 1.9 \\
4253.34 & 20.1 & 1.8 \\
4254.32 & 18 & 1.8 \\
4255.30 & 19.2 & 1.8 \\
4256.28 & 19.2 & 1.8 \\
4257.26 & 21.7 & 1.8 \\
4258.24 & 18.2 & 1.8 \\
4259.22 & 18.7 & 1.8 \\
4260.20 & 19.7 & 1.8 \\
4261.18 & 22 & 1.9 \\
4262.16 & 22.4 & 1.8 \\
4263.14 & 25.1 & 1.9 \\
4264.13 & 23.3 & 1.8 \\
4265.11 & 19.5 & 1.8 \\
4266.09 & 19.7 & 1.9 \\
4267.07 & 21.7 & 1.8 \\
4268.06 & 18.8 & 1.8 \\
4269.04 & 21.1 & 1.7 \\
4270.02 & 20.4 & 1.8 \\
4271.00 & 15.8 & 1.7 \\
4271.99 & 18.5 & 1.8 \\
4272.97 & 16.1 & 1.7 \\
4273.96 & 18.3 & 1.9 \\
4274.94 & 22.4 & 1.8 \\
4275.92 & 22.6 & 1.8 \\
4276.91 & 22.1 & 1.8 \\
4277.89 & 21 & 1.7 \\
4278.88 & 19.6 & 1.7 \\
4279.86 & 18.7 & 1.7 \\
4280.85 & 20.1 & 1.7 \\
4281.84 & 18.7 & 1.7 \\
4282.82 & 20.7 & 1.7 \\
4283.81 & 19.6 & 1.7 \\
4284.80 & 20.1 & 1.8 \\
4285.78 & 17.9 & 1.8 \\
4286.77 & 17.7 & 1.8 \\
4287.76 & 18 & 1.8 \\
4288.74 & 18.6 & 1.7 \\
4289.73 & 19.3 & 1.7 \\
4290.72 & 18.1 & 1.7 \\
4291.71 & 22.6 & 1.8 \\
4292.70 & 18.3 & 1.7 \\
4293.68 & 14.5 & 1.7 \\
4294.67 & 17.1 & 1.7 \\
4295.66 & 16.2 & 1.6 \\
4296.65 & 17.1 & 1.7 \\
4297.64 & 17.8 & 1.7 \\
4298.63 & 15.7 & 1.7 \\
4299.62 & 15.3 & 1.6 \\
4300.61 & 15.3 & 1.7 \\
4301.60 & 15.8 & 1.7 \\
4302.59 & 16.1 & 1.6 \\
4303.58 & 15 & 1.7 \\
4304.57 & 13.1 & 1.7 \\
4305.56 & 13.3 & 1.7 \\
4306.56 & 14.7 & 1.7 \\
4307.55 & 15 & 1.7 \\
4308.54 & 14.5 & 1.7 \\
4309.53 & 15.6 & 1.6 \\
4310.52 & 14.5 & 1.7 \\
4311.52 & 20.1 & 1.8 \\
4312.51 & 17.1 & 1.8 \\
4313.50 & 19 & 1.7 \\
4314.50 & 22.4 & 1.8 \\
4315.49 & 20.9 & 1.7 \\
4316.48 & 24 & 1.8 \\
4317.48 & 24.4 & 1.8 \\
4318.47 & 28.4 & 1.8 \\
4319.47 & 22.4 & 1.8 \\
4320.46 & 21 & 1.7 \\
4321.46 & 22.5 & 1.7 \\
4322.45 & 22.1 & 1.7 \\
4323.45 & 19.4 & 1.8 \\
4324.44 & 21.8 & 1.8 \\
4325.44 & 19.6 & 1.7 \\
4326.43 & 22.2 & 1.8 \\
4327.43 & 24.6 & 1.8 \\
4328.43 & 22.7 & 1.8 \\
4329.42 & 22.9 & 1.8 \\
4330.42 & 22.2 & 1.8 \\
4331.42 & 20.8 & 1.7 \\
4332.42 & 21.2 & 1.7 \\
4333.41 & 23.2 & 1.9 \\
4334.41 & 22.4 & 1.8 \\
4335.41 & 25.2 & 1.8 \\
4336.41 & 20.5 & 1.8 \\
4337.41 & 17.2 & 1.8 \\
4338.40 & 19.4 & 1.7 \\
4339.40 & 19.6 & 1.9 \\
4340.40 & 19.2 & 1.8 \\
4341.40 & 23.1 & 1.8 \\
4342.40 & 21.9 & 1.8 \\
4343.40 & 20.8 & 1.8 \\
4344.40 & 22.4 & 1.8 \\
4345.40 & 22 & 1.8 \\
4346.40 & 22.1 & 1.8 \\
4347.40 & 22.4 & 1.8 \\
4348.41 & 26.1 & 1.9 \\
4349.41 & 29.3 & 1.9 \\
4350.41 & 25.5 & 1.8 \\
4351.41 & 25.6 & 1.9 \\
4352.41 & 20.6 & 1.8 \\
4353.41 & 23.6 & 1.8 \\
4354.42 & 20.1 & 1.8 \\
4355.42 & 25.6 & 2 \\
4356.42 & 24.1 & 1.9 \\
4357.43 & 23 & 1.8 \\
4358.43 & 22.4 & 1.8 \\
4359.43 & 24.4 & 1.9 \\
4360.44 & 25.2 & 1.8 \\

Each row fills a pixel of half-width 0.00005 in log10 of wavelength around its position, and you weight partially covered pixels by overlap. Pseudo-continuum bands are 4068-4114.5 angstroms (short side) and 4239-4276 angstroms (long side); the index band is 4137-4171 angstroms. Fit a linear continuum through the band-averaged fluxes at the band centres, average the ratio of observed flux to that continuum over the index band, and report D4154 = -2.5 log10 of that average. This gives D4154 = 0.126 mag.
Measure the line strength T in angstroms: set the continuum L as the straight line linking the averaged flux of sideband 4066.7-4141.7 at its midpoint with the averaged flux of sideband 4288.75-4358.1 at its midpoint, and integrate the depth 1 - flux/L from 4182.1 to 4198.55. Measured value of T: 1.2 angstroms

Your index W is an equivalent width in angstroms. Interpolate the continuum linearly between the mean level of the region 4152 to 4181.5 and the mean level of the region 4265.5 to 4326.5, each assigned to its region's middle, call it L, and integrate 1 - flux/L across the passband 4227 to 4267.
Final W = -4.14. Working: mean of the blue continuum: 17.6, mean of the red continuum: 18.9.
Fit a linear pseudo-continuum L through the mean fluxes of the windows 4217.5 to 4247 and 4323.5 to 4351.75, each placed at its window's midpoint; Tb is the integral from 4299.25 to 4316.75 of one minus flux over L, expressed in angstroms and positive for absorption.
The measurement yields 4.0 angstroms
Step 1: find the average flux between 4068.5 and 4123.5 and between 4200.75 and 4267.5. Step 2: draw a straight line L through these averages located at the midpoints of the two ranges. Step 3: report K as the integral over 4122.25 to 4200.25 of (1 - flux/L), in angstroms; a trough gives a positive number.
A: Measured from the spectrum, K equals 6.70 angstroms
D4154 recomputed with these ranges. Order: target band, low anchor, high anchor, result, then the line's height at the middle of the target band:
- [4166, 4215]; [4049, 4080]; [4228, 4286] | 0.062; 19.3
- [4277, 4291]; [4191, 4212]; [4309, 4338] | 0.065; 20.4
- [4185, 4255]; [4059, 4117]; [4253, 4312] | -0.044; 18.6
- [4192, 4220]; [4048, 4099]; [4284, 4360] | 0.023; 19.4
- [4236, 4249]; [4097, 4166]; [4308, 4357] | -0.081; 20.1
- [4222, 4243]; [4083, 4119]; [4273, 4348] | 0.026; 19.5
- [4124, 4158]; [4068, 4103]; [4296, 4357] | 0.105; 19.3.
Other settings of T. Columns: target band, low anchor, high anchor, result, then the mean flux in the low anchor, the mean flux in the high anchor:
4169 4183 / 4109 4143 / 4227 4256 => 1.4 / 18.6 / 20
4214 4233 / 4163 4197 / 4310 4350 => 0.2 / 18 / 21.8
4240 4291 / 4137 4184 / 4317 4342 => 0.1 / 17.4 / 21.9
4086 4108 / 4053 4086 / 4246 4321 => -1.6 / 17.8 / 19.1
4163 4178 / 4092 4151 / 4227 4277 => 0.8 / 18.3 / 20.1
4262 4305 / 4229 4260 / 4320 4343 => 4.2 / 20.2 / 21.5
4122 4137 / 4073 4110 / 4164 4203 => 0.2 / 19.1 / 18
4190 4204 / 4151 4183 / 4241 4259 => 0.5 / 17.5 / 20.6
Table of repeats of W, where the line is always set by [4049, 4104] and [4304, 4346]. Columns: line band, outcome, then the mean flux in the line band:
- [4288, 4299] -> 1.32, 17.8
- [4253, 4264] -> -0.32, 20.5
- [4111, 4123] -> -0.04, 18.8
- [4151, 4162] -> 1.18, 17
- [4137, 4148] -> 0.95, 17.3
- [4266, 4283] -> 0.22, 19.8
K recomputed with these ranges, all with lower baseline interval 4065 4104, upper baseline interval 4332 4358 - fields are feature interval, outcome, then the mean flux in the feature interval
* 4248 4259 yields 1.0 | 19.3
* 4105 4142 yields 1.2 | 18.8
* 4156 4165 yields 1.2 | 17.3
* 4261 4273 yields 0.5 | 20.5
